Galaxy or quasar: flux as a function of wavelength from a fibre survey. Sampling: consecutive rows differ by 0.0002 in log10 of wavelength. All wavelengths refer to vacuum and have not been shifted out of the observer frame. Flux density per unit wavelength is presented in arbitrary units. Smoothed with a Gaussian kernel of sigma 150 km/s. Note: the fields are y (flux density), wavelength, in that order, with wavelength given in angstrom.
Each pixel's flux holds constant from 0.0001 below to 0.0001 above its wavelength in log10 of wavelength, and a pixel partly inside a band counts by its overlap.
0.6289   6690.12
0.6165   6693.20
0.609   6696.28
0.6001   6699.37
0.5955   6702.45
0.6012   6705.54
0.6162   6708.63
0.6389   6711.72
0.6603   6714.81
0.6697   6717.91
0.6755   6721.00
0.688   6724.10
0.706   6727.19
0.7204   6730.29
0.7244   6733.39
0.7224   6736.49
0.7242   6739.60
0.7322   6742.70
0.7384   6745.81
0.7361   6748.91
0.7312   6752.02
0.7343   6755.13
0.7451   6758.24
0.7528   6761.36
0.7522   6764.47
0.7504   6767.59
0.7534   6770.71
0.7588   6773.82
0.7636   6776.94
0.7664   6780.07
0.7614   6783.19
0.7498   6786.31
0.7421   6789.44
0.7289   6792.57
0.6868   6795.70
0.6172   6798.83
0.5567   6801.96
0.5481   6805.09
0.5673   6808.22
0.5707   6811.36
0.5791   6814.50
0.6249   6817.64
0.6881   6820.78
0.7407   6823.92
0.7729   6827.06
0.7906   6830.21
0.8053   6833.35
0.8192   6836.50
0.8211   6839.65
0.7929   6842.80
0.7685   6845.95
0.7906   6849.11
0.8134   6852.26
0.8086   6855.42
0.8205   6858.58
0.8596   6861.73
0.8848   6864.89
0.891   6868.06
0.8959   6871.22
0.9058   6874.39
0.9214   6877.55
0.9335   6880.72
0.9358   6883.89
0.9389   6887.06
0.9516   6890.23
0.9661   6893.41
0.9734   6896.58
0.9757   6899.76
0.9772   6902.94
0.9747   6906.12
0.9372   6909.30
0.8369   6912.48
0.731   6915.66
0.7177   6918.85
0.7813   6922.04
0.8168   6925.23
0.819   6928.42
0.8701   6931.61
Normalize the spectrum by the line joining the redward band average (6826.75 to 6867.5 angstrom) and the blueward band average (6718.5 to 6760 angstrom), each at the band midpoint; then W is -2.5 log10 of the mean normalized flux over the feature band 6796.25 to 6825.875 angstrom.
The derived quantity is 0.26 mag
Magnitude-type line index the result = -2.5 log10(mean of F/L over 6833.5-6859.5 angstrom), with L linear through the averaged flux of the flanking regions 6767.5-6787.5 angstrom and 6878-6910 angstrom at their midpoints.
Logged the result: 0.09 mag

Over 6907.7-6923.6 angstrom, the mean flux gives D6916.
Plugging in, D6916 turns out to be 0.801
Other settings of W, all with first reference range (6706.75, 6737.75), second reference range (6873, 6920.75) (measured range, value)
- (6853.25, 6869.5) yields 0.02 mag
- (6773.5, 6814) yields 0.15 mag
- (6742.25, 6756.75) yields -0.03 mag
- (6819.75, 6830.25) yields 0.10 mag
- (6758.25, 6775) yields -0.02 mag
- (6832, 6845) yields 0.03 mag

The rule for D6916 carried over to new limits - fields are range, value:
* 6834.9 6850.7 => 0.798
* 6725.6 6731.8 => 0.714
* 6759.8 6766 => 0.753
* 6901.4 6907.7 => 0.976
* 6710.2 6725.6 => 0.666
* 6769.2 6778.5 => 0.759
